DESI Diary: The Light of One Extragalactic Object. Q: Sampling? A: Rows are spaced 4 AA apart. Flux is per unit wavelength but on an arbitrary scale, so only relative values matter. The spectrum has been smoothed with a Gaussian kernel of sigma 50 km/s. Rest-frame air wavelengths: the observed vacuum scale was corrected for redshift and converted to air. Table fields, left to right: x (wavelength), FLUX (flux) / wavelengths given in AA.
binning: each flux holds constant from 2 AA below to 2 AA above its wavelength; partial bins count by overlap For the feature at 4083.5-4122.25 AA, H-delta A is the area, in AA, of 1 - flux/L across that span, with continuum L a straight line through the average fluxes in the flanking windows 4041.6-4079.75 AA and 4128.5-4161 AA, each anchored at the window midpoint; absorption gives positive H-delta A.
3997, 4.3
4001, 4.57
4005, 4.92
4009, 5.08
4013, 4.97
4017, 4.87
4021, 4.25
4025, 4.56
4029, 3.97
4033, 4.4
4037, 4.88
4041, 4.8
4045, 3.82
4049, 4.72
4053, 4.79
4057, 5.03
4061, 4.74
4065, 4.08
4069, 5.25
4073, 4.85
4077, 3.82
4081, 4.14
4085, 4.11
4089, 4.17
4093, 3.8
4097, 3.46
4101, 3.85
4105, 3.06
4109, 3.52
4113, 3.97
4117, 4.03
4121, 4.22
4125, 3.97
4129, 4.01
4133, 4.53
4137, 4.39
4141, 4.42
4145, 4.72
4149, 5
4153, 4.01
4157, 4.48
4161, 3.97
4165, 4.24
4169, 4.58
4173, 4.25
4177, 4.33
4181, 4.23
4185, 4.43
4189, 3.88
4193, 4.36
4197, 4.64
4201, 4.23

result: 6.0 AA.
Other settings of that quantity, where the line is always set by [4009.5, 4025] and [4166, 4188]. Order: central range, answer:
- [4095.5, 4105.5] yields 2.22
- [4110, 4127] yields 1.74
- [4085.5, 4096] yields 1.36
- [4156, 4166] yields 0.39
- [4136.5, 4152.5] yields -0.67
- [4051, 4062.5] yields -0.59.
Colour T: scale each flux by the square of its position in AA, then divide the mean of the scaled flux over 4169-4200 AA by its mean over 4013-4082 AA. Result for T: 1.02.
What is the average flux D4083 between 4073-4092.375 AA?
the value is 4.12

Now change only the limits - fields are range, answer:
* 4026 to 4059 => 4.55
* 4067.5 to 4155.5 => 4.15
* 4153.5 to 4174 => 4.29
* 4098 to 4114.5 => 3.58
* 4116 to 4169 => 4.32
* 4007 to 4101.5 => 4.44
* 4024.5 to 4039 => 4.44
